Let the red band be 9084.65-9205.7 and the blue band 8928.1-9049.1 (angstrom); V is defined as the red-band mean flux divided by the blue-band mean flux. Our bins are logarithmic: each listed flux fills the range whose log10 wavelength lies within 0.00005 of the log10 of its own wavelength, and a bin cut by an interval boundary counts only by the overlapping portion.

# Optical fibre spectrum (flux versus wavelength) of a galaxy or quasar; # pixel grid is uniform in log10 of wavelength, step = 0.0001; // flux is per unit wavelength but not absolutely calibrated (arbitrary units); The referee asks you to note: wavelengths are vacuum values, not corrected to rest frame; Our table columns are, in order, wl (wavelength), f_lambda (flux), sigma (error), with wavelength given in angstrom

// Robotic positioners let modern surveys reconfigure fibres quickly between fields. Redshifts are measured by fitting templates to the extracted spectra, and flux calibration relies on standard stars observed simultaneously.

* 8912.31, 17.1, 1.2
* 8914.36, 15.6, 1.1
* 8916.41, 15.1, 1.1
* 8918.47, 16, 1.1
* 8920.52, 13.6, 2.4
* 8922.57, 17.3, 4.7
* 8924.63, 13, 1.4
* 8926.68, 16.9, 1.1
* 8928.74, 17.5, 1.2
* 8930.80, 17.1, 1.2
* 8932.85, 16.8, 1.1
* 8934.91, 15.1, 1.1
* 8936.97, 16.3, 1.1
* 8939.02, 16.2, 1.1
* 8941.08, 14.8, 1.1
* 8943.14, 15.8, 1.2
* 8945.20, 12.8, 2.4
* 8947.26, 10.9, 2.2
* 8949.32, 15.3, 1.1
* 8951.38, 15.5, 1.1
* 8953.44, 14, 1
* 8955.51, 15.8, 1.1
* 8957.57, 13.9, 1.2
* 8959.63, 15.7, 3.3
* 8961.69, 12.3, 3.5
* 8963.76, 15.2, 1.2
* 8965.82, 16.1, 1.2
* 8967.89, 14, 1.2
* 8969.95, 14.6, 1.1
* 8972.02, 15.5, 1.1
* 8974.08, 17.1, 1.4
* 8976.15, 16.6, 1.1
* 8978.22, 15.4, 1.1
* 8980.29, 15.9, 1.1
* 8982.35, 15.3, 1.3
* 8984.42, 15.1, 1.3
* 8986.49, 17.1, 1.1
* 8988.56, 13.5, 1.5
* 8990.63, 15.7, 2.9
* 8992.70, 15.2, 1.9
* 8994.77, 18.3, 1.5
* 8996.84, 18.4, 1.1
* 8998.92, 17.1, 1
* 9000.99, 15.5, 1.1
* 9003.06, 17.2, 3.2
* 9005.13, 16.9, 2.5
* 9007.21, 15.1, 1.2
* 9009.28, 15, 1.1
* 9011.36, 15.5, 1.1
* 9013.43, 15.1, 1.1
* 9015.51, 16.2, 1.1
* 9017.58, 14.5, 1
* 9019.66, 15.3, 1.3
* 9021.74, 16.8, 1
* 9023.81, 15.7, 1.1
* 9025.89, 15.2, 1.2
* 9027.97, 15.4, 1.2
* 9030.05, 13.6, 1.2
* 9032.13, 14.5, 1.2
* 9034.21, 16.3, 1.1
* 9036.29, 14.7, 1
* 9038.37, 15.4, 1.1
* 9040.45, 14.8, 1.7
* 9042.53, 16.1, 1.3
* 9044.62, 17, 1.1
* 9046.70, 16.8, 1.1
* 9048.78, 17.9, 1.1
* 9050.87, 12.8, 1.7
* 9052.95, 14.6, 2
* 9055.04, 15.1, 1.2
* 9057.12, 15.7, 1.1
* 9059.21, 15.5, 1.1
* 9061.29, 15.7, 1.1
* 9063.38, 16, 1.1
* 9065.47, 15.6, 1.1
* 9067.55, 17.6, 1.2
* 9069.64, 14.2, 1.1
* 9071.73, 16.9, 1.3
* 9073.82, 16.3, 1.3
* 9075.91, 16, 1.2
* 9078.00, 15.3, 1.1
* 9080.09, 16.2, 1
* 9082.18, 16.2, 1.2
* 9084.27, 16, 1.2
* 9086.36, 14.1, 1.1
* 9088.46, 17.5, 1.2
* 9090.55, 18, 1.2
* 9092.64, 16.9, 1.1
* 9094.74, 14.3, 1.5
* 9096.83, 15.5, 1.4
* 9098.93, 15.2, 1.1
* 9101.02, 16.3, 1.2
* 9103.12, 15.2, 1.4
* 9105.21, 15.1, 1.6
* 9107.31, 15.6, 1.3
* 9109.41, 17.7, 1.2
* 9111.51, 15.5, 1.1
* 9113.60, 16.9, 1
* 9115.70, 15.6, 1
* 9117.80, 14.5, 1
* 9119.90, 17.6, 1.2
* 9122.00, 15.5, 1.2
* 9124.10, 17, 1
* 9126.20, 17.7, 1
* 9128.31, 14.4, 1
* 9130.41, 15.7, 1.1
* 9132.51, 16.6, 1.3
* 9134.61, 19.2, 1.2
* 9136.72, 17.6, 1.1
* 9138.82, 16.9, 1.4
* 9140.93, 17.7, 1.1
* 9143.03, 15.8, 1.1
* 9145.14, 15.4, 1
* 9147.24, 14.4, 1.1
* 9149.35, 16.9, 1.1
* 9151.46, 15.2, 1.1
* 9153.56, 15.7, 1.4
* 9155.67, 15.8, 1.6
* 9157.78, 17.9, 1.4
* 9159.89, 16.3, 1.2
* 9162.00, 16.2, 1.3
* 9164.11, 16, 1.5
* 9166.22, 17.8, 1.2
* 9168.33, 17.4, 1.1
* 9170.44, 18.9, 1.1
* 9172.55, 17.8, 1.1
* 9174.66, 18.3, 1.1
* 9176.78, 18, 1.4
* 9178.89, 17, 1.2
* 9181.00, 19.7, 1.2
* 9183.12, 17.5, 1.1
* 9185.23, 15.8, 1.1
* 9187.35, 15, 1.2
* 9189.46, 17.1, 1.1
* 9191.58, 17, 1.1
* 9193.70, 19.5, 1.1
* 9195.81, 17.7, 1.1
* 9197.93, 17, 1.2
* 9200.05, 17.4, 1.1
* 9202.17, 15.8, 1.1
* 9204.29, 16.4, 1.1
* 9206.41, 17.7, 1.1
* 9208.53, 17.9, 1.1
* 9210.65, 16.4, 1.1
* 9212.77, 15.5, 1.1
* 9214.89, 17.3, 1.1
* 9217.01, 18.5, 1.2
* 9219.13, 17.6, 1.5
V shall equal 1.07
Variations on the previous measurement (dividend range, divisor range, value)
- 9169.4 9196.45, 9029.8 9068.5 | 1.13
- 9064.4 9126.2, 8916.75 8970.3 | 1.06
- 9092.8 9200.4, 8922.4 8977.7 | 1.09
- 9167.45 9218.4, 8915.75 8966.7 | 1.15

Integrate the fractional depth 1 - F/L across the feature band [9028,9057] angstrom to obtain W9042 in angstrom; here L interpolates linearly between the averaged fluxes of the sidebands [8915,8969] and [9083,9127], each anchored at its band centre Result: 0.63 angstrom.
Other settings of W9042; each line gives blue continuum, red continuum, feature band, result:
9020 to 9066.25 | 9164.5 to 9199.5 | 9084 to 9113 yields 0.7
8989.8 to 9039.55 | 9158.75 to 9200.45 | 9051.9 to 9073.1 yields 0.7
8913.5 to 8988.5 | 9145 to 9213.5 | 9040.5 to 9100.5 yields 1.0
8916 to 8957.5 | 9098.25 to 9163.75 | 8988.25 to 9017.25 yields -0.9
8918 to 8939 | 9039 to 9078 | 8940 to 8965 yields 2.5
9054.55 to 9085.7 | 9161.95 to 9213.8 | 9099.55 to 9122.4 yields 0.6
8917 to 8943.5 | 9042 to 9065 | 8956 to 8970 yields 1.1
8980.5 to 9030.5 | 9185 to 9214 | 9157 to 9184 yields -1.4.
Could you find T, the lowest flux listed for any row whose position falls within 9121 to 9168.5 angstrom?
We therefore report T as 14.4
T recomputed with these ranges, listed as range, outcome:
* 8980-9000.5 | 13.5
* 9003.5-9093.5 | 12.8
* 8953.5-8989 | 12.3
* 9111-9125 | 14.5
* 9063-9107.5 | 14.1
